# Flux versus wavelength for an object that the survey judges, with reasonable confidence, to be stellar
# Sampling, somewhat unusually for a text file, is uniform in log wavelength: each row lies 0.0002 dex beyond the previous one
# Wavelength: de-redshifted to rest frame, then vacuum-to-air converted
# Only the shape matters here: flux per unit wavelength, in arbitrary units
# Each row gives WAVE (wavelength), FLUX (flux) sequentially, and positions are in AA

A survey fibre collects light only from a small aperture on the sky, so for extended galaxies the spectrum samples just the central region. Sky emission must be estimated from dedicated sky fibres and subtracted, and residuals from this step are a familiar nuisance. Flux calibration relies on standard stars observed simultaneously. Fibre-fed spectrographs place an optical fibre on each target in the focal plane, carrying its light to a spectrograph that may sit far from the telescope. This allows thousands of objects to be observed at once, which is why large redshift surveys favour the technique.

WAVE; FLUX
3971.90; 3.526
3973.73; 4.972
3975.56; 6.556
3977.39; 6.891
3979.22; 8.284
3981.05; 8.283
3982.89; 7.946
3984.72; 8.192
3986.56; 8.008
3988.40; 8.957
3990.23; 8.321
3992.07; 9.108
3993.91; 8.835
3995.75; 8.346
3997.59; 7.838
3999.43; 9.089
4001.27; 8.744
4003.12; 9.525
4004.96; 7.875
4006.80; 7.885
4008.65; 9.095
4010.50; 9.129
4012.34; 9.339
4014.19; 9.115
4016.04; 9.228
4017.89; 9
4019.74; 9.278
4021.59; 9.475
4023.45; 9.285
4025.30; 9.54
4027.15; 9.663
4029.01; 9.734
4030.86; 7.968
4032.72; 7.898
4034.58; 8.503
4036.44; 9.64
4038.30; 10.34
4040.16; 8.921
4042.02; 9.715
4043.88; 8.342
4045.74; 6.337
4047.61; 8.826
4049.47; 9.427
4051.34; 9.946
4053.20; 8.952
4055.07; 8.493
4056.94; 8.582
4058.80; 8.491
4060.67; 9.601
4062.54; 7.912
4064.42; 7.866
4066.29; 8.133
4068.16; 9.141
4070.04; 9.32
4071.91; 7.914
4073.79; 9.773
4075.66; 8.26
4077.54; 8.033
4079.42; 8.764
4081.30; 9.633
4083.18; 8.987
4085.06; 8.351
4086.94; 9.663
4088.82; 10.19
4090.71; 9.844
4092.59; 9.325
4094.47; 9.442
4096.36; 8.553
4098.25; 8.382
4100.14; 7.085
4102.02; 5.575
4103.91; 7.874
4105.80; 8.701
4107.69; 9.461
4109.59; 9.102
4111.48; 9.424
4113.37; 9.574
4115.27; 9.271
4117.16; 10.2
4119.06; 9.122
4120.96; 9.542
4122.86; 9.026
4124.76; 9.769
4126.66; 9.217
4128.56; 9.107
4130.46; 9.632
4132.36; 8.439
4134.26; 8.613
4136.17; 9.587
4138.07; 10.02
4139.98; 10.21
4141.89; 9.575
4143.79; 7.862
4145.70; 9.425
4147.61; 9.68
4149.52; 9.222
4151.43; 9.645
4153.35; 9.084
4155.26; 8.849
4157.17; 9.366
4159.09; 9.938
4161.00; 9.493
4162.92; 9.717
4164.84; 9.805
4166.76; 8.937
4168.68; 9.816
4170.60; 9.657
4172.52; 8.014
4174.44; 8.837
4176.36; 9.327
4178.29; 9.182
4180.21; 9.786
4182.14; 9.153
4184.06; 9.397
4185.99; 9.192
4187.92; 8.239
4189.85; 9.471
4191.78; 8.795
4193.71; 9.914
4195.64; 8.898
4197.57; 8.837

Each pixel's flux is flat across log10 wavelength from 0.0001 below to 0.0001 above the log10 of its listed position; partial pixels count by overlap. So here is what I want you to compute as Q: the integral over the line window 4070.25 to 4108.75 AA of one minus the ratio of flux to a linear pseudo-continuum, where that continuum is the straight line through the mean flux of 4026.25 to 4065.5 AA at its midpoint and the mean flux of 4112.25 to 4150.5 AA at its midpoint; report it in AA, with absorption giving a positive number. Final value 1.6 AA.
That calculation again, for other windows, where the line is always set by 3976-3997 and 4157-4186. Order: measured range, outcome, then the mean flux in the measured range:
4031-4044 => -0.7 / 9.03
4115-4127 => -0.6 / 9.47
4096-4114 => 1.2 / 8.35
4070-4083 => 0.0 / 8.79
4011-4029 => -1.9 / 9.34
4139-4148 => -0.1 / 9.33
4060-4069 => 0.2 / 8.49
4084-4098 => -0.7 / 9.29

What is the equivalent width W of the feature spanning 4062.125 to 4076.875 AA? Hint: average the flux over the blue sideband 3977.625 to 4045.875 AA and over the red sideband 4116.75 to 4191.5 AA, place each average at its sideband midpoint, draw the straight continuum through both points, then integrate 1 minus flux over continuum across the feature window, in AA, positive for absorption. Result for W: 0.7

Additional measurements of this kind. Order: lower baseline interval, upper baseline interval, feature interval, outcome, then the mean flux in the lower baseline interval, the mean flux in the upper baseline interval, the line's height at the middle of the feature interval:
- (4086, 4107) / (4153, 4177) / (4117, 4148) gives -1.2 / 8.61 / 9.3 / 8.98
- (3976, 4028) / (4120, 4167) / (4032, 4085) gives 1.1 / 8.71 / 9.36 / 8.97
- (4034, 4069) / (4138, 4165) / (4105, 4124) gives -0.3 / 8.8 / 9.43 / 9.2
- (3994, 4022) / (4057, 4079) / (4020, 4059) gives -1.1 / 8.85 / 8.59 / 8.72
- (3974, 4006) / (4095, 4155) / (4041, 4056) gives -0.3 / 8.22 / 9.03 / 8.57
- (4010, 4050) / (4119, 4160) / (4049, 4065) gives 0.5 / 9.03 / 9.32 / 9.1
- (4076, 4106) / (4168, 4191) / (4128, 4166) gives -1.7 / 8.64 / 9.16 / 8.97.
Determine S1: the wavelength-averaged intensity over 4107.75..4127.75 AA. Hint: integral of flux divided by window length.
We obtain 9.42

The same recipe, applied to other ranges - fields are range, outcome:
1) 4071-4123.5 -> 8.89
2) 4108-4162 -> 9.36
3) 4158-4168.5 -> 9.59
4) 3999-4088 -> 8.89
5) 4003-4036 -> 8.97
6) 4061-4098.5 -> 8.89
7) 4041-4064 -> 8.7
